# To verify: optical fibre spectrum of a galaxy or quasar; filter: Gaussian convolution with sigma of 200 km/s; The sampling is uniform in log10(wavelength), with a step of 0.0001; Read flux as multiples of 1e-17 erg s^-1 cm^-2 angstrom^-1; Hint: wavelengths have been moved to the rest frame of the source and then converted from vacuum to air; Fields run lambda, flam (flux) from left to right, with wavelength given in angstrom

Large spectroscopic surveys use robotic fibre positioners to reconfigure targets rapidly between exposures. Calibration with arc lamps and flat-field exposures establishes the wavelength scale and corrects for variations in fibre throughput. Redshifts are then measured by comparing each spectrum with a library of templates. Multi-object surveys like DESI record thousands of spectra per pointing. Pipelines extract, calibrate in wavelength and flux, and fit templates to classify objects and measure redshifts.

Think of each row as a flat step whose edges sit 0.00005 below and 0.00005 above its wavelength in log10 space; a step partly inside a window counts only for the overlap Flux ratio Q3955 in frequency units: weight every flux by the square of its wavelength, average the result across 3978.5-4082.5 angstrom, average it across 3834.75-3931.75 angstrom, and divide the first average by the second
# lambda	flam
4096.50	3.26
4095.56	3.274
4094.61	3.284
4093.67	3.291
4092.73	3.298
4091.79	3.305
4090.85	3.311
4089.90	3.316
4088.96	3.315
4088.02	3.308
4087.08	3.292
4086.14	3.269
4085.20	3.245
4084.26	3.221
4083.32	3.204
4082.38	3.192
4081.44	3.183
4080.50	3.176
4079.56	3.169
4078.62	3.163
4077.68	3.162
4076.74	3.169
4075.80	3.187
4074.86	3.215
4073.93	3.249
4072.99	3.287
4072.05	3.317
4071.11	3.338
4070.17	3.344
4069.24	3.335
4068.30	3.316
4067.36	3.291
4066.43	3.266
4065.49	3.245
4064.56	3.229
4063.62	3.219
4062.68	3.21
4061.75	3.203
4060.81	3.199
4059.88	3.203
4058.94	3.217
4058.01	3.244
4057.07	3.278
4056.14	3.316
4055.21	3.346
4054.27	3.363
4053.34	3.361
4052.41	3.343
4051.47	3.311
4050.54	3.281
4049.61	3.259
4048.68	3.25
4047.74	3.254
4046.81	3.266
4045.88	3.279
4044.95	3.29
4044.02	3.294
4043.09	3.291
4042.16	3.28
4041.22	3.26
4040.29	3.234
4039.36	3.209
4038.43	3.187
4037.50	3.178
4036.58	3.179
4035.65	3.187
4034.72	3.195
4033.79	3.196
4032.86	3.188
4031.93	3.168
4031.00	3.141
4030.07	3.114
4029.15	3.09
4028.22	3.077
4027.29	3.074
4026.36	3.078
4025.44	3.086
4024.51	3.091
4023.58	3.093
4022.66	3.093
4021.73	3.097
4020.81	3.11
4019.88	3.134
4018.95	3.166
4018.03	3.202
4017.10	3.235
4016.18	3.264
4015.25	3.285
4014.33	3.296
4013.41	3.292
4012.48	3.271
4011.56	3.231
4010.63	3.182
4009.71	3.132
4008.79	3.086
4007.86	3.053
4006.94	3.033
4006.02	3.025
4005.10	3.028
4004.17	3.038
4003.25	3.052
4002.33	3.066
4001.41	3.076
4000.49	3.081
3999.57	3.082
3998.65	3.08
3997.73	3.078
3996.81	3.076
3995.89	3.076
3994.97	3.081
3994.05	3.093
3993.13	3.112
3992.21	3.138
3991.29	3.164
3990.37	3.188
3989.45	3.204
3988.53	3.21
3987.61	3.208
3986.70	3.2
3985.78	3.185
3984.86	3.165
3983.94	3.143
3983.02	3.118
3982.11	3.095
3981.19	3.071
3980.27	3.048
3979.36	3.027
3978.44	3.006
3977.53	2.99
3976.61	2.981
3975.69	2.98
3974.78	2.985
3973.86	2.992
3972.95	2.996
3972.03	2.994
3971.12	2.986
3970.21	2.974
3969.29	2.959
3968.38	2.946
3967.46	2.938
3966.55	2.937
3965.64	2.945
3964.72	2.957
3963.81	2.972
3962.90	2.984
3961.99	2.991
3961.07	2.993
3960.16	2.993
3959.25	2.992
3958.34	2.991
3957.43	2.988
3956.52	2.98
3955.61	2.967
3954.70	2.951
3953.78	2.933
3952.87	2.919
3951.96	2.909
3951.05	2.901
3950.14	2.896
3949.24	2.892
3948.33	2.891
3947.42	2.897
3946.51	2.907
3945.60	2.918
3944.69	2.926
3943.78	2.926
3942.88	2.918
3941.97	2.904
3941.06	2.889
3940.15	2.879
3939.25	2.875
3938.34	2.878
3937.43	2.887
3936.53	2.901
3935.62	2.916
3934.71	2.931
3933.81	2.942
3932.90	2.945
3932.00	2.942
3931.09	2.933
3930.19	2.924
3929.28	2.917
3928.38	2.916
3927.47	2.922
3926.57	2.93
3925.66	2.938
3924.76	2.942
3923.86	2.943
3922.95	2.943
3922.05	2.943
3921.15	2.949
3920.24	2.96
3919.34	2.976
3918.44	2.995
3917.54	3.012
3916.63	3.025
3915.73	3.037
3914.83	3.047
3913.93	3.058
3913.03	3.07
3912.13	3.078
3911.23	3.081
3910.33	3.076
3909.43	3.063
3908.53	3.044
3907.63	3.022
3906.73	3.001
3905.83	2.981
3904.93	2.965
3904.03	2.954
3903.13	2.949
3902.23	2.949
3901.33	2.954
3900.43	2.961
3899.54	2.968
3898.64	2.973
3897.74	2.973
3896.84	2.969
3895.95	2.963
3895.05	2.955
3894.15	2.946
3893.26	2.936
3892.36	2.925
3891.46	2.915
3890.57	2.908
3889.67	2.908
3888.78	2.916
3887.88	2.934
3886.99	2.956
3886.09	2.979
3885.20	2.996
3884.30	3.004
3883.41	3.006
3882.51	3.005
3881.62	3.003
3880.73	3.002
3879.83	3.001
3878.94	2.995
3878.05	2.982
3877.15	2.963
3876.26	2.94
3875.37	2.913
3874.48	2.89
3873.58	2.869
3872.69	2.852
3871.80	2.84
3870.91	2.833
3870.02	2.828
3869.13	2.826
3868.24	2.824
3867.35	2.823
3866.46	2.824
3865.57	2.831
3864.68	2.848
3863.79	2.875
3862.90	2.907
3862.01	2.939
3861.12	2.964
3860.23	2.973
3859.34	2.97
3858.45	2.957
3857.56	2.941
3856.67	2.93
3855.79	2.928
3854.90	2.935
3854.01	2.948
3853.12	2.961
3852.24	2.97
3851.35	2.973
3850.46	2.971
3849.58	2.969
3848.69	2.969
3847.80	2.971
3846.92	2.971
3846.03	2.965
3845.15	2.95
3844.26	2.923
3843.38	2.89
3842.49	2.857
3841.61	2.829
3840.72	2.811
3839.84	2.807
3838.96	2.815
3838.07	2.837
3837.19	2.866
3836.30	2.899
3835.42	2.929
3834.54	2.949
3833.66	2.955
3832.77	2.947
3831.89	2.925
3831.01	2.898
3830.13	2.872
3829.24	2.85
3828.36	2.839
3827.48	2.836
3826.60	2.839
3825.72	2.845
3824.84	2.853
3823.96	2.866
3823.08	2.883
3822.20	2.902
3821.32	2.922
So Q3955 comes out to 1.17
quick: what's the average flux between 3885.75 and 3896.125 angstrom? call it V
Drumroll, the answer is 2.93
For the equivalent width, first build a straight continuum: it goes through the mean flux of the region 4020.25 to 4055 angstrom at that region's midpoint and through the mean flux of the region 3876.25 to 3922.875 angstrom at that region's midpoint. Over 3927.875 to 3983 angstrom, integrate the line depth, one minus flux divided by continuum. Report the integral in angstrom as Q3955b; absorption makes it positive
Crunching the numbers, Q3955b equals 2.2 angstrom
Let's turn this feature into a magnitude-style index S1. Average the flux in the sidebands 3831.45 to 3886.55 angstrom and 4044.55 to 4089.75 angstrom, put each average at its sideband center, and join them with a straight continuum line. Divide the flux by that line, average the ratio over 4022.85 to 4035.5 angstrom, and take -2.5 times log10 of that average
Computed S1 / 0.03 mag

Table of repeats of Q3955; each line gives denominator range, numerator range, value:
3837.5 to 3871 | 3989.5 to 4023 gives 1.16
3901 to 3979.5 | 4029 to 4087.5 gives 1.16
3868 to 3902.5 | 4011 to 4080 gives 1.19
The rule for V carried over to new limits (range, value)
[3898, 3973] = 2.96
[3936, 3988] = 2.98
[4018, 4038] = 3.13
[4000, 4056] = 3.18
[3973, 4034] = 3.12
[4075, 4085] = 3.18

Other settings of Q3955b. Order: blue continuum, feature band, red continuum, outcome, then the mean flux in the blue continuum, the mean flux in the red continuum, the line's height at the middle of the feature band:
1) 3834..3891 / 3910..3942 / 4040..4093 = 0.7 angstrom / 2.92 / 3.26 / 3.03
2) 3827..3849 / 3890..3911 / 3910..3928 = 0.0 angstrom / 2.89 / 3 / 2.97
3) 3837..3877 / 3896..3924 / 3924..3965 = -0.7 angstrom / 2.9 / 2.93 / 2.92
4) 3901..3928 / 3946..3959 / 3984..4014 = 0.5 angstrom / 2.99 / 3.13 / 3.05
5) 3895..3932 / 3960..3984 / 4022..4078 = 0.7 angstrom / 2.98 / 3.23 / 3.09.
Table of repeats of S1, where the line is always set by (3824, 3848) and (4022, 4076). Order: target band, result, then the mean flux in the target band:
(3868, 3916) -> 0.005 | 2.96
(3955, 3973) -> 0.042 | 2.97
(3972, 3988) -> 0.018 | 3.07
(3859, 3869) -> 0.017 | 2.89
